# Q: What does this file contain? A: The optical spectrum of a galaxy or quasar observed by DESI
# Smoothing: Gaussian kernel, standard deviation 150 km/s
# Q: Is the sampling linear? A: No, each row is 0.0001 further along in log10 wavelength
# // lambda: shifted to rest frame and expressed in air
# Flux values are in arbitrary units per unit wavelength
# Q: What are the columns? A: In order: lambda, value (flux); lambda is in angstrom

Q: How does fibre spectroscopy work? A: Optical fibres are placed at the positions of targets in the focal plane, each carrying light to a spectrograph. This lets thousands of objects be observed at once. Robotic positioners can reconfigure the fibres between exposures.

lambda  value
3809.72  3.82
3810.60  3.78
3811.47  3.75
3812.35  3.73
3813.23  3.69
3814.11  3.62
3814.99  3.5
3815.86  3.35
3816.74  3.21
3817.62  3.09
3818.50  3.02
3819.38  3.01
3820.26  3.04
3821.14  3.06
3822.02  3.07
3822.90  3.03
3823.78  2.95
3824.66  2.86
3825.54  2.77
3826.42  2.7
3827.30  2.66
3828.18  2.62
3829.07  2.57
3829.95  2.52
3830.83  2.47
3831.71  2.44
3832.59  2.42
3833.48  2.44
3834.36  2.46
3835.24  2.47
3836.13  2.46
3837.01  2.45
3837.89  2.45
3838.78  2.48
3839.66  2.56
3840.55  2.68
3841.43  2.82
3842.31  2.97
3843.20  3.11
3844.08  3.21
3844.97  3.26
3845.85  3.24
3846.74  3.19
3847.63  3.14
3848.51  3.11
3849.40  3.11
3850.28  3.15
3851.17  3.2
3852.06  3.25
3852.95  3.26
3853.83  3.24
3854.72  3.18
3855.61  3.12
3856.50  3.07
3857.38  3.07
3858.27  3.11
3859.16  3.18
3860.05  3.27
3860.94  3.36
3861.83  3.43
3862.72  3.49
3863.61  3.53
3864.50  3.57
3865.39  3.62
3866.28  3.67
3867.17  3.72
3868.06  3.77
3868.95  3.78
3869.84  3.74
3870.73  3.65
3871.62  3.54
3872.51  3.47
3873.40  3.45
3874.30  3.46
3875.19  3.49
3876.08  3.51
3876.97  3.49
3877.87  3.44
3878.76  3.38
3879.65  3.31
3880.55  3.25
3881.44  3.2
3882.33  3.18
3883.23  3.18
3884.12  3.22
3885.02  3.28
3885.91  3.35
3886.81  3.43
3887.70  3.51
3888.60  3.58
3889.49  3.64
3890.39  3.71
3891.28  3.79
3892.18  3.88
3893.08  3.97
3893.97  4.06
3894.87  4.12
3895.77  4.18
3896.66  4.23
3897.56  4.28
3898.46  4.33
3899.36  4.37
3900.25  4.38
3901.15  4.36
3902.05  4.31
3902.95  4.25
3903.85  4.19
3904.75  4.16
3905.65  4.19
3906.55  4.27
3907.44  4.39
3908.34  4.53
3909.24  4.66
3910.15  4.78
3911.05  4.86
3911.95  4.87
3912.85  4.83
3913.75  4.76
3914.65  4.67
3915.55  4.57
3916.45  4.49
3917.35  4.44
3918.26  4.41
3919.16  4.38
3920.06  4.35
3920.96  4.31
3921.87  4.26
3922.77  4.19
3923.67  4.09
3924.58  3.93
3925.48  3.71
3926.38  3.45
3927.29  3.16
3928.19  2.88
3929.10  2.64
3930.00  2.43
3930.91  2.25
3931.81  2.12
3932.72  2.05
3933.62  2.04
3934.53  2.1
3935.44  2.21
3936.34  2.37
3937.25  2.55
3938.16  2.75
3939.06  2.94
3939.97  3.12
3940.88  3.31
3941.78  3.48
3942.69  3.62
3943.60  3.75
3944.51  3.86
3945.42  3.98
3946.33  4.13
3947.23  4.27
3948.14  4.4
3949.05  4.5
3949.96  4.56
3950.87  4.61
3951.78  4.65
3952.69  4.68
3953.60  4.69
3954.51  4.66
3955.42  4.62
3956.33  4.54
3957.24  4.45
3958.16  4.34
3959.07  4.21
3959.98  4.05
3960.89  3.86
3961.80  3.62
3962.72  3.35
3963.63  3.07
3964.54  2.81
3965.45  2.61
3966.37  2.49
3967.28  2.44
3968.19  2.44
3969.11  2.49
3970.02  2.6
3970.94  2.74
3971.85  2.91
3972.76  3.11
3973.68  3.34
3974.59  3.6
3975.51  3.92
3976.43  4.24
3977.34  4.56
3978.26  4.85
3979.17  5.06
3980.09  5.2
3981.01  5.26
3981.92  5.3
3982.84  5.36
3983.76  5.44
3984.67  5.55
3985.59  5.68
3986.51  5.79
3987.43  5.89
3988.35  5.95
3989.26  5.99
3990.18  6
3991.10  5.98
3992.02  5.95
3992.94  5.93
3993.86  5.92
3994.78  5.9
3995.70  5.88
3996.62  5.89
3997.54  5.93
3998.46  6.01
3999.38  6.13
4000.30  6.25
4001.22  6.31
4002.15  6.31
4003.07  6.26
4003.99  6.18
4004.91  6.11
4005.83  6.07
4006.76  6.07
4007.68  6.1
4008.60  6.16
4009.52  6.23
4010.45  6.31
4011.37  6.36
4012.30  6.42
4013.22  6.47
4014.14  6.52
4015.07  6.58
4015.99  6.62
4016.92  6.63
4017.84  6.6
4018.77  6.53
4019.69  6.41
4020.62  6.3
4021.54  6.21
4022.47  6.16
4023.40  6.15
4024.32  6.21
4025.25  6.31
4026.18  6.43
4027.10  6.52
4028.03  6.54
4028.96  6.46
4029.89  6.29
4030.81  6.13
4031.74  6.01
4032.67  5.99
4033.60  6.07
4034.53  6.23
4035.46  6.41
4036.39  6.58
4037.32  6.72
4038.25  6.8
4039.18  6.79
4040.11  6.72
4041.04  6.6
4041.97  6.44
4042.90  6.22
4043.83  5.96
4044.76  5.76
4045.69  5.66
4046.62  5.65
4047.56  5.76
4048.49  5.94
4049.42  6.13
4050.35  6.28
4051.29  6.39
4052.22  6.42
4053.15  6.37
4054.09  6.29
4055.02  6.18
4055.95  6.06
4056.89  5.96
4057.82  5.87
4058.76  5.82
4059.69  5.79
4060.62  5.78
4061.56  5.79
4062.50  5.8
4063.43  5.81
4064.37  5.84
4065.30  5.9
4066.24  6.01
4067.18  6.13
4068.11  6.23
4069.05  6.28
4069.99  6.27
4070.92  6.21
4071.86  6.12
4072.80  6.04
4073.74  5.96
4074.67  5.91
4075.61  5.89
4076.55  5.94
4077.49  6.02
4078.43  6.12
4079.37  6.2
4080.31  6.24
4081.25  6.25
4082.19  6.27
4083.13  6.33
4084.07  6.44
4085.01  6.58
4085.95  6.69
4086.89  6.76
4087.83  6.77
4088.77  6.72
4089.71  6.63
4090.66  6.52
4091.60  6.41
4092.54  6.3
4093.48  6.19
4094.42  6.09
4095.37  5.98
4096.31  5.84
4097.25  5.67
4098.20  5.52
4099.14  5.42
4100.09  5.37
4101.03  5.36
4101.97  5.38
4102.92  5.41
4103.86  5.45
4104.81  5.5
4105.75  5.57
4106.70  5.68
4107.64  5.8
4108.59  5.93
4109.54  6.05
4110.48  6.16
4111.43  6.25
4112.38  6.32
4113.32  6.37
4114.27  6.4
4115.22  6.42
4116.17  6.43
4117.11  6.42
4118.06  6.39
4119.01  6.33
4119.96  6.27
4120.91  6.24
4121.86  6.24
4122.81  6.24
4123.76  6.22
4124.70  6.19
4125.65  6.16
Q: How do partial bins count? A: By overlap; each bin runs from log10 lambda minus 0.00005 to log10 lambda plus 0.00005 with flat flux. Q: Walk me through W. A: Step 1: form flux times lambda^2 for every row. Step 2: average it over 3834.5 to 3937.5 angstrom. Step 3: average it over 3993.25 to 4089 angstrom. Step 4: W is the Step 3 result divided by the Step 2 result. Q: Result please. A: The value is 1.90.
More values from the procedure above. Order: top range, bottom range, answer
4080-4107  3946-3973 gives 1.73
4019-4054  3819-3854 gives 2.44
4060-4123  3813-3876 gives 2.22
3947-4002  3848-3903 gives 1.37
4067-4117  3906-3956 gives 1.72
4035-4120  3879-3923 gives 1.63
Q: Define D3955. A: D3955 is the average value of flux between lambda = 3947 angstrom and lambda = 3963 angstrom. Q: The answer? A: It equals 4.35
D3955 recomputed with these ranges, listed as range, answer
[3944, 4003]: 4.62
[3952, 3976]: 3.53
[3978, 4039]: 6.11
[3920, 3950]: 3.32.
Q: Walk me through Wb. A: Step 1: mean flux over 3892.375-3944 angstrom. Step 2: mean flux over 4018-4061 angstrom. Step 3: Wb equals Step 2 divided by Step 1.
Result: 1.64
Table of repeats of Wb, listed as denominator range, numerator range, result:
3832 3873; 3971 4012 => 1.75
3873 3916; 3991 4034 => 1.57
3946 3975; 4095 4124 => 1.60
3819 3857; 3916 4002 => 1.45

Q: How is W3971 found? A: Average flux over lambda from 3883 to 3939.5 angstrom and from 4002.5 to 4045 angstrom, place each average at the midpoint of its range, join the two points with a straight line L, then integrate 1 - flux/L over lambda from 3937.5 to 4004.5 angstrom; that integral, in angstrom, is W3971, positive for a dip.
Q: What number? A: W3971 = 8.48 angstrom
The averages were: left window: 3.77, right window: 6.34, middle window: 4.53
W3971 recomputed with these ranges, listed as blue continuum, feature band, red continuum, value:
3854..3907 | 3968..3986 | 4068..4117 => 2.16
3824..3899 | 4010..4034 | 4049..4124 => -4.91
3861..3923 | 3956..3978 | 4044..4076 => 6.54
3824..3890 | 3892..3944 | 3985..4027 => 6.33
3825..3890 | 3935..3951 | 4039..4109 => 2.78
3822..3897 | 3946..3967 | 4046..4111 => 1.97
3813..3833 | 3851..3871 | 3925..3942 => -3.84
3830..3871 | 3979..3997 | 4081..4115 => -3.64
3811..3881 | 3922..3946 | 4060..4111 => 6.51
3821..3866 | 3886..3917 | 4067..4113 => -4.58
